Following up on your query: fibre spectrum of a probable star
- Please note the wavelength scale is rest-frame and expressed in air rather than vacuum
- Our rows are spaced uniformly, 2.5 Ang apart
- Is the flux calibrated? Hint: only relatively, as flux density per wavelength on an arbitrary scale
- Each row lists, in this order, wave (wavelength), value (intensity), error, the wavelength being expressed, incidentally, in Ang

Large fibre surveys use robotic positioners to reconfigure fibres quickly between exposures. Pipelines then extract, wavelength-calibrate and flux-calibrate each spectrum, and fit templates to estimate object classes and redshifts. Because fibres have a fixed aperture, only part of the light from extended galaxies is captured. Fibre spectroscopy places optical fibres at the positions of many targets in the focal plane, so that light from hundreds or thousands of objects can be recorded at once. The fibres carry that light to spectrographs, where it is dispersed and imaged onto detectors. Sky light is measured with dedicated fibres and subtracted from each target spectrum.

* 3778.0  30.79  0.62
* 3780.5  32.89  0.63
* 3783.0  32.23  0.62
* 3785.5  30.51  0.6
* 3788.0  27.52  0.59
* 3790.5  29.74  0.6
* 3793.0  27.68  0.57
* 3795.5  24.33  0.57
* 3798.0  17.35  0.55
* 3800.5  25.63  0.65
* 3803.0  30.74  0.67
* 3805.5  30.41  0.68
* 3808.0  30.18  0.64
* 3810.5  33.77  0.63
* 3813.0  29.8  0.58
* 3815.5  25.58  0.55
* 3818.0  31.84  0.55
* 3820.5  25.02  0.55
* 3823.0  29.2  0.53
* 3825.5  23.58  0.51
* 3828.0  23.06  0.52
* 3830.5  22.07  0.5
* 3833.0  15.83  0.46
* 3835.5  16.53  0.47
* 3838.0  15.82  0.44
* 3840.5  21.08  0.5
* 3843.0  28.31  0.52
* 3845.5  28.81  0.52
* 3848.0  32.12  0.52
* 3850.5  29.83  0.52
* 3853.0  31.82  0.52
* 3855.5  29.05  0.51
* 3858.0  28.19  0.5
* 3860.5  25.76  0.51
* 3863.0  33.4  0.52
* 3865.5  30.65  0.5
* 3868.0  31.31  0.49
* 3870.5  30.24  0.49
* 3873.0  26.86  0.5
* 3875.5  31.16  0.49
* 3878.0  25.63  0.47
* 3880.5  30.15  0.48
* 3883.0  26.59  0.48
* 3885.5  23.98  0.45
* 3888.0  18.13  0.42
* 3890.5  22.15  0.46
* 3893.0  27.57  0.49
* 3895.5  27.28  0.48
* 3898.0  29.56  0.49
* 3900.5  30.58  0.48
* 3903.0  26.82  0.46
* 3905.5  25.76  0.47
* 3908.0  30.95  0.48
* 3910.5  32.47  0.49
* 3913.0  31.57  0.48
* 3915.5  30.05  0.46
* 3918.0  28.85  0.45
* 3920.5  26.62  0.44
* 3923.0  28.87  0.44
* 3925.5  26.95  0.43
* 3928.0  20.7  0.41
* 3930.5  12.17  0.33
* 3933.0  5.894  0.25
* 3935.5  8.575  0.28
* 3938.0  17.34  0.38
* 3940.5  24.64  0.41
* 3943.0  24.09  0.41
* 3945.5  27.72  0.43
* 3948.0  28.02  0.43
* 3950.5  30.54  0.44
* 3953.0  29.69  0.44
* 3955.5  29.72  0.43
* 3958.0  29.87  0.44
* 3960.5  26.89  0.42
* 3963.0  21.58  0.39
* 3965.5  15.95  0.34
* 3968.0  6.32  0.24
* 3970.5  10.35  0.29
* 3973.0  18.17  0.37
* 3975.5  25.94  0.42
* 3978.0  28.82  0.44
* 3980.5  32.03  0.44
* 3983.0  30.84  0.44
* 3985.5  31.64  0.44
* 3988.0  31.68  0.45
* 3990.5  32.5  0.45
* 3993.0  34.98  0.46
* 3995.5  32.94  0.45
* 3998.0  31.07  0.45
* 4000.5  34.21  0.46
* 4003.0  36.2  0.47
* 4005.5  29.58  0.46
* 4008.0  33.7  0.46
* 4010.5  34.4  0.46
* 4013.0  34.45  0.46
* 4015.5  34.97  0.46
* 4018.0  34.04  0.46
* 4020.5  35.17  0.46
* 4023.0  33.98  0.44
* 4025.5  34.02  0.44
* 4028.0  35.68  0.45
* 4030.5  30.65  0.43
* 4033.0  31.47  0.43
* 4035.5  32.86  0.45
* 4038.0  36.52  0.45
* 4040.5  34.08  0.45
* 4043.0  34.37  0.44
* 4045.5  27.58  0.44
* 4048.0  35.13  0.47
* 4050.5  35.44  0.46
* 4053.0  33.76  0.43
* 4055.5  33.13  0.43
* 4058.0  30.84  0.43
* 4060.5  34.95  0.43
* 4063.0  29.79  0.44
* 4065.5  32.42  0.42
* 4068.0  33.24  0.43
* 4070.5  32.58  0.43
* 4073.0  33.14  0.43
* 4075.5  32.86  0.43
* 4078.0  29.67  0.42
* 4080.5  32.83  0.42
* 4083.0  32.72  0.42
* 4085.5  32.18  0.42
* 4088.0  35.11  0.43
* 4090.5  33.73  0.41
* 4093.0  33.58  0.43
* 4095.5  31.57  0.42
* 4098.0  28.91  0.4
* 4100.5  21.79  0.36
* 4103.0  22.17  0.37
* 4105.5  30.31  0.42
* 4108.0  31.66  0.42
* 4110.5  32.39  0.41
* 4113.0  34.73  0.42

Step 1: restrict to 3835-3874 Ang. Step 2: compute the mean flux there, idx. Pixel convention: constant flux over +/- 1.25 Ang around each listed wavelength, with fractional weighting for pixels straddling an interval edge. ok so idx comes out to 27.7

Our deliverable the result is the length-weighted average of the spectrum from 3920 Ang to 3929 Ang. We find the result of 25.9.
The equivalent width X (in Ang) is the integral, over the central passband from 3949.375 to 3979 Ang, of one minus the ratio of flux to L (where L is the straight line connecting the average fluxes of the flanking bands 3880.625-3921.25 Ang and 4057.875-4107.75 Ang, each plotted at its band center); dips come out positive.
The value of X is 6.2 Ang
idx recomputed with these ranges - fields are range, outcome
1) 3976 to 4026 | 32.9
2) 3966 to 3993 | 25.1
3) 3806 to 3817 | 29.9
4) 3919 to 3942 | 19.2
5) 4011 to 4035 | 33.8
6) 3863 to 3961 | 26.2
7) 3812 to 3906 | 26.6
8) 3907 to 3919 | 30.8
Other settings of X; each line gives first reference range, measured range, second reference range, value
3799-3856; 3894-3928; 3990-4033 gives 1.2 Ang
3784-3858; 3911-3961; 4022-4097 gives 8.6 Ang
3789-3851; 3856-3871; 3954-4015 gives -1.9 Ang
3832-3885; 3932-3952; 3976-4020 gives 6.2 Ang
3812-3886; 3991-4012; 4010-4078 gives -1.0 Ang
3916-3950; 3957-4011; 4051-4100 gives -3.7 Ang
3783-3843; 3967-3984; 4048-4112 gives 4.4 Ang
